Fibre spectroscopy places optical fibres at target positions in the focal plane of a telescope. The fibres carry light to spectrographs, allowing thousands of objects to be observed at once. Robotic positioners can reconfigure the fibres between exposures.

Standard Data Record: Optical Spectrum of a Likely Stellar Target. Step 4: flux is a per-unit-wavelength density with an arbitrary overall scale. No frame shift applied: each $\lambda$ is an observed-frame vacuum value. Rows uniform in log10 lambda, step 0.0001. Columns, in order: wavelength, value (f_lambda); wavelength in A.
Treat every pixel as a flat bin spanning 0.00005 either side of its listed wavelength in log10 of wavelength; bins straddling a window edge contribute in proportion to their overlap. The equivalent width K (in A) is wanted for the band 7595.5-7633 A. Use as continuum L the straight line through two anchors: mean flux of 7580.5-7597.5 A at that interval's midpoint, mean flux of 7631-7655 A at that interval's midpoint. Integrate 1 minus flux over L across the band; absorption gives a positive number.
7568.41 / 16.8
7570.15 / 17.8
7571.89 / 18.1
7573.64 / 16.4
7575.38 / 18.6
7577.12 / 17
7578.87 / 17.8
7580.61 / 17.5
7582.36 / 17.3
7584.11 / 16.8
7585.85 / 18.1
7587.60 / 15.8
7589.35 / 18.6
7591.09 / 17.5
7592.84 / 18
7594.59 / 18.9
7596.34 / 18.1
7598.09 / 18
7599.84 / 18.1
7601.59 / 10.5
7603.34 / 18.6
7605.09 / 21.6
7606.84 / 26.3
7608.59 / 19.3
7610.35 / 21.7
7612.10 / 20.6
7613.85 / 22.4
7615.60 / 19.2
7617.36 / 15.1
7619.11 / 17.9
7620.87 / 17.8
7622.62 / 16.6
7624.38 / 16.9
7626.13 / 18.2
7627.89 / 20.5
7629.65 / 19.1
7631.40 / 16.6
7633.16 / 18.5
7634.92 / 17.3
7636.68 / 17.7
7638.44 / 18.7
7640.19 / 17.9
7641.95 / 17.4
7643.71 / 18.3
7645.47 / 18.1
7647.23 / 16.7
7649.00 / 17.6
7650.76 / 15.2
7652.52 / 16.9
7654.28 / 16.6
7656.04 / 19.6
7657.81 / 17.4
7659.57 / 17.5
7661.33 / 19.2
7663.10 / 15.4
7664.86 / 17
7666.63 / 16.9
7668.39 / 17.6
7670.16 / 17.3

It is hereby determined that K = -2.5 A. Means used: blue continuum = 17.7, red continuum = 17.4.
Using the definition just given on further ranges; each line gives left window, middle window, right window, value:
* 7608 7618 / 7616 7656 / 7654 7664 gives 2.5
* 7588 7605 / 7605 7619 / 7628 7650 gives -2.3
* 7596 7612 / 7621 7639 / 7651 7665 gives 0.3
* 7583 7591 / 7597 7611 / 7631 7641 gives -1.3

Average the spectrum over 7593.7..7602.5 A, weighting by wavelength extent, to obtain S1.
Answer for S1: 16.7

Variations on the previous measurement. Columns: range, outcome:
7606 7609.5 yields 22.7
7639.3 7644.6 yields 17.9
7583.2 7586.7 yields 17.5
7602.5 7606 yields 20.2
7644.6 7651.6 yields 16.9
